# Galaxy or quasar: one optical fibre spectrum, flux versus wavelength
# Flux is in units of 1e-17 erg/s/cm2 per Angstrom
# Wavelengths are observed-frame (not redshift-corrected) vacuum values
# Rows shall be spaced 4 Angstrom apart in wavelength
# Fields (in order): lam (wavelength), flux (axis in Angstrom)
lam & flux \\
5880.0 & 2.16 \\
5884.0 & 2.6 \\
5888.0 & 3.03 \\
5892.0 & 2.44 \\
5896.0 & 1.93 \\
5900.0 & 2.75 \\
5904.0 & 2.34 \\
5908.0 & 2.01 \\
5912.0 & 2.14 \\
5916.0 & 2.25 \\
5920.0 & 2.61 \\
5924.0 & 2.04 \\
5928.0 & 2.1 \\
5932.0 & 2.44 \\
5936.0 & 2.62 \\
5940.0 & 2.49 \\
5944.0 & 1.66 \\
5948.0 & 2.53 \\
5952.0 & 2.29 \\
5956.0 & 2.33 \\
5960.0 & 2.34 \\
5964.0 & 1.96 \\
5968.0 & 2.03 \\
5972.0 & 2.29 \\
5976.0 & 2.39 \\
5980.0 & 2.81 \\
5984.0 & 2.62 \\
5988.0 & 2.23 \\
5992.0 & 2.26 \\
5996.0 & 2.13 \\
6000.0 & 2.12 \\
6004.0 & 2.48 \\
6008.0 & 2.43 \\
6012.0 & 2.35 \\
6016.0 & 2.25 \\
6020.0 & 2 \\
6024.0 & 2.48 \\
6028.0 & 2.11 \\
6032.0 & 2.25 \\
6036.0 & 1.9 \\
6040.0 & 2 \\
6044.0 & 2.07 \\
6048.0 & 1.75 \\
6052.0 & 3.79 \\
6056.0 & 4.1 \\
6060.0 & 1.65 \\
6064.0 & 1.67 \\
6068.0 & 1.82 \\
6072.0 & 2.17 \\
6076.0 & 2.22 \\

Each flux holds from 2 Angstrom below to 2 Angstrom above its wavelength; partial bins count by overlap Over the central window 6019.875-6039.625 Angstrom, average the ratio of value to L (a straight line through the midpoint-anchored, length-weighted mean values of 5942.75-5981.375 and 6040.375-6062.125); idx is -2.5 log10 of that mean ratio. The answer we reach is 0.18 mag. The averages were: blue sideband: 2.27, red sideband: 2.62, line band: 2.15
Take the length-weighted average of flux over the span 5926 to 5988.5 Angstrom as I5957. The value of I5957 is 2.32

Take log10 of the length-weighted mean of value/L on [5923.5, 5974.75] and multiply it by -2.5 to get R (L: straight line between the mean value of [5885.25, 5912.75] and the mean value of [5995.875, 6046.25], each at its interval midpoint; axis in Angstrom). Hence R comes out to 0.03 mag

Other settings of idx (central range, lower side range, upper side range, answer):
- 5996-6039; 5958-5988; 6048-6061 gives 0.223 mag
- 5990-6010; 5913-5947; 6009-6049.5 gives -0.054 mag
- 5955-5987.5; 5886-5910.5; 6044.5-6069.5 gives 0.040 mag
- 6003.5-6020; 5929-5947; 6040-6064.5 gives 0.053 mag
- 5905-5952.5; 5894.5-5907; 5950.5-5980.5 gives 0.020 mag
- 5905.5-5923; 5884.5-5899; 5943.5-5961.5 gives 0.080 mag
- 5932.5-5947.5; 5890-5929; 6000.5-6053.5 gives -0.016 mag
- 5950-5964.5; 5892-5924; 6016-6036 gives -0.008 mag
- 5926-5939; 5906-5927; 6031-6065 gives -0.079 mag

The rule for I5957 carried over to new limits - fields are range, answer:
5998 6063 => 2.35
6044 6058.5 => 3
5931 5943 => 2.45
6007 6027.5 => 2.28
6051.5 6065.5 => 2.74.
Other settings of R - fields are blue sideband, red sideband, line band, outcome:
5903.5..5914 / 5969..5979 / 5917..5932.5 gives -0.04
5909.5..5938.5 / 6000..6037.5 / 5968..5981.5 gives -0.06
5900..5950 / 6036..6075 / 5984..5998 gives 0.02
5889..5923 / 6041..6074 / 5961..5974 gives 0.11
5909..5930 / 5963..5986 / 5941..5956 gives 0.04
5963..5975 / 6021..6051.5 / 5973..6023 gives -0.10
